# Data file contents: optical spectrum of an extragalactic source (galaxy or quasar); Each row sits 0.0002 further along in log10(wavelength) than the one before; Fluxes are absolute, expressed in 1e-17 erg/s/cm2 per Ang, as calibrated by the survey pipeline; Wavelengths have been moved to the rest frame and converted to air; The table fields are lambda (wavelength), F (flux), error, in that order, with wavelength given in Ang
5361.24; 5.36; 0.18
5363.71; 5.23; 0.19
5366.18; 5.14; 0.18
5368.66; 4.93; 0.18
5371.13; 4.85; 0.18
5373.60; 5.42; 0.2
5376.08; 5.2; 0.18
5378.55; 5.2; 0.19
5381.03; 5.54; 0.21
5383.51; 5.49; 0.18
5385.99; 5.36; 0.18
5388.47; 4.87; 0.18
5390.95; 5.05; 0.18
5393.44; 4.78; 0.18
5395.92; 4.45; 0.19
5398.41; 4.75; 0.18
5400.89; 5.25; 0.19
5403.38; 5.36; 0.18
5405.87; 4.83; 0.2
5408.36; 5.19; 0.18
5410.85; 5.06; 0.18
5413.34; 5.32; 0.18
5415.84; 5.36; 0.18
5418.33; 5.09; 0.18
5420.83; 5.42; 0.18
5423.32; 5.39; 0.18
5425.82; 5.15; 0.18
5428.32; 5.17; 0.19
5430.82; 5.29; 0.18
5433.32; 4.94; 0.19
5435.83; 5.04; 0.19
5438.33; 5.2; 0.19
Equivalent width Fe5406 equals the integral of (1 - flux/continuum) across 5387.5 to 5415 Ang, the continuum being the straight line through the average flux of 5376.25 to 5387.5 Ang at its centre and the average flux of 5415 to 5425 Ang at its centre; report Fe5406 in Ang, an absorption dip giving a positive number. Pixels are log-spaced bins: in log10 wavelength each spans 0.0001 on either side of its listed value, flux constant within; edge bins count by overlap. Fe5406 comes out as 1.7 Ang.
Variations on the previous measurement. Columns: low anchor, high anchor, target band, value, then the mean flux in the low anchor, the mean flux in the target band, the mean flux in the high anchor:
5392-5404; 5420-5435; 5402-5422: -0.62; 4.9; 5.2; 5.22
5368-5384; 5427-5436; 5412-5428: -0.44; 5.23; 5.28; 5.12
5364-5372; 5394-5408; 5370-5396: -0.86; 5.01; 5.14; 4.94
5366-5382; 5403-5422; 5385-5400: 0.89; 5.18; 4.88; 5.19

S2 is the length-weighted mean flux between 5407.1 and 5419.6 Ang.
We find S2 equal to 5.2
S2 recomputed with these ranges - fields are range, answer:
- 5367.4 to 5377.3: 5.1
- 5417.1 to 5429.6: 5.24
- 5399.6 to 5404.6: 5.3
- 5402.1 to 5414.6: 5.15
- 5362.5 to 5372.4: 5.04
